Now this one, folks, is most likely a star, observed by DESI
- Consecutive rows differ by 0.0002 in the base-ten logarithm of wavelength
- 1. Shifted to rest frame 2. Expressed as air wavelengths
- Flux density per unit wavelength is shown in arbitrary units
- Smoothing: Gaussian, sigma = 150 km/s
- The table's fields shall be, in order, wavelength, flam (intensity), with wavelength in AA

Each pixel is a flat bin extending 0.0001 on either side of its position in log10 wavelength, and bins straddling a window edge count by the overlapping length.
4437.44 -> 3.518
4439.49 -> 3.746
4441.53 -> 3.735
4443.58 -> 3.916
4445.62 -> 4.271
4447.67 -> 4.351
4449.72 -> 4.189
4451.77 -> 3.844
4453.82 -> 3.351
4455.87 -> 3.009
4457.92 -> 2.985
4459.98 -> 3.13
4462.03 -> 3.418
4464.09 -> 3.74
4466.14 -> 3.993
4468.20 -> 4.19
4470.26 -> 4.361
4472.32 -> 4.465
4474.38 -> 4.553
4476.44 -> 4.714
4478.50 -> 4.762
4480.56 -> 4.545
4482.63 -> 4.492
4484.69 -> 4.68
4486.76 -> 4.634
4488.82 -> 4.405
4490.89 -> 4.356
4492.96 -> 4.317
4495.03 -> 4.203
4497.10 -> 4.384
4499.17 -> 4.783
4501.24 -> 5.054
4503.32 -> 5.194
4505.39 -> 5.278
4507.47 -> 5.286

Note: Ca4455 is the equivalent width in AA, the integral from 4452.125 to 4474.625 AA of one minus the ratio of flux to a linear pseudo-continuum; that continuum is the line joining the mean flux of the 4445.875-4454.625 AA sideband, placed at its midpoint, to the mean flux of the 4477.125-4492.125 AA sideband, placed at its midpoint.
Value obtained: 2.6 AA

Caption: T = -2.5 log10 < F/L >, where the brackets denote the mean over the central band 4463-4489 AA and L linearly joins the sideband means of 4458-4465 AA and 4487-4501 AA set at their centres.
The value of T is -0.152 mag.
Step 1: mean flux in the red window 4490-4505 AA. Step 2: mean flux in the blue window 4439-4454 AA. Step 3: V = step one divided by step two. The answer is 1.17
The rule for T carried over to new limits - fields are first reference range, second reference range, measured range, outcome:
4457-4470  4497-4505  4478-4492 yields -0.04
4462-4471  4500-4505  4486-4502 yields 0.08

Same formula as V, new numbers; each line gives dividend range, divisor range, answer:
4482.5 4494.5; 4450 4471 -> 1.24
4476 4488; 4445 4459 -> 1.25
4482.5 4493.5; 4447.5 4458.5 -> 1.25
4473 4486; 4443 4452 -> 1.11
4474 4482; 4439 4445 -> 1.21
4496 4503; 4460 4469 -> 1.28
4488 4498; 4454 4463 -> 1.37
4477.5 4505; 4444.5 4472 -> 1.22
